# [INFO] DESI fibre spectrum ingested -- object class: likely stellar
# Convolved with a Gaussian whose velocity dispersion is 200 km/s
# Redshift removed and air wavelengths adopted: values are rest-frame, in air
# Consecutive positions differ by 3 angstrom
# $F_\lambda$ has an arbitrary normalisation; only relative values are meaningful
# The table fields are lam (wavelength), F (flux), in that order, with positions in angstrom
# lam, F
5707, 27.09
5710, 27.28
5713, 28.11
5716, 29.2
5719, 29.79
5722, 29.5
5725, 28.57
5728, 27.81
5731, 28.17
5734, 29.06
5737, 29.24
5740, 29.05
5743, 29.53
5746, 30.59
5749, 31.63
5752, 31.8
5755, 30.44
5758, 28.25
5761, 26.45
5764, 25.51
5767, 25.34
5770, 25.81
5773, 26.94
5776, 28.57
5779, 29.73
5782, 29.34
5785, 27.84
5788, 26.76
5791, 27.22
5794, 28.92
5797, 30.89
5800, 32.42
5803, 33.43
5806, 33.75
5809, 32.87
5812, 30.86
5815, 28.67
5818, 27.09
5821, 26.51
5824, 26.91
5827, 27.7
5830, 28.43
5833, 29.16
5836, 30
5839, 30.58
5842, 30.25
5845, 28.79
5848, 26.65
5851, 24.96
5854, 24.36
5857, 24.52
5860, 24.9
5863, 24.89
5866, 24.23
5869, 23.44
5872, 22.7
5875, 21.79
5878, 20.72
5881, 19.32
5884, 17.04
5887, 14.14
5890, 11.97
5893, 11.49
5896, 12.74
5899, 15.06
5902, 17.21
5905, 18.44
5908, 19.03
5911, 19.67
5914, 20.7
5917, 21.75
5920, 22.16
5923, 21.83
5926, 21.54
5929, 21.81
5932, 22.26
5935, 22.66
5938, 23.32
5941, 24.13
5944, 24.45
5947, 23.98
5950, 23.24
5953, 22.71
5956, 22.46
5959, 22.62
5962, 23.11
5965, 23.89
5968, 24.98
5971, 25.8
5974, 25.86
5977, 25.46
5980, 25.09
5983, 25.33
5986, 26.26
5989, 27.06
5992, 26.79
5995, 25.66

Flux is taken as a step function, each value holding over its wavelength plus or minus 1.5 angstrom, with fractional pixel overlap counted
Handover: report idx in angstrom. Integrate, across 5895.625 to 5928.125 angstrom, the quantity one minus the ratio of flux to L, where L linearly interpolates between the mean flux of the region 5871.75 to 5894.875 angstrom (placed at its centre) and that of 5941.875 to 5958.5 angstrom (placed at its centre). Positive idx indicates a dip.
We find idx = 0.7 angstrom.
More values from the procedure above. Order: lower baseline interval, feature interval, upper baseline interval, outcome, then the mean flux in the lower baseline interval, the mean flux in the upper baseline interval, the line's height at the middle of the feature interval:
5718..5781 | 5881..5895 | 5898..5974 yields 5.6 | 28.7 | 22.1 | 23.8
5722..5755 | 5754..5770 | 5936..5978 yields 1.1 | 29.6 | 24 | 29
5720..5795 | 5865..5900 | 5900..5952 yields 8.4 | 28.5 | 21.6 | 23.4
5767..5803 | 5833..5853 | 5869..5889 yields -4.8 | 28.7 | 19.4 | 23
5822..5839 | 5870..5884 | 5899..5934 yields 2.0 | 28.6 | 20.4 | 24.1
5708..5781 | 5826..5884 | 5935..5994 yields 2.6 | 28.6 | 24.5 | 26.5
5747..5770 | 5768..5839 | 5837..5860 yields -3.6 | 28.4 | 27.1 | 27.7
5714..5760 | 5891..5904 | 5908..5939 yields 4.9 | 29.5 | 21.6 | 22.7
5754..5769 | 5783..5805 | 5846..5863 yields -2.8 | 27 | 25.2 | 26.4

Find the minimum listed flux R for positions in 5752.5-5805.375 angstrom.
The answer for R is 25.34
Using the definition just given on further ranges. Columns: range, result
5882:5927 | 11.49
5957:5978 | 22.62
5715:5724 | 29.2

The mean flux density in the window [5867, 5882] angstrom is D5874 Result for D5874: 21.8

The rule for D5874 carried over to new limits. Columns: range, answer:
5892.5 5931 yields 19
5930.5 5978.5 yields 23.8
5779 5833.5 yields 29.4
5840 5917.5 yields 20.8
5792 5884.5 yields 27.1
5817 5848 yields 28.5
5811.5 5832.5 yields 27.9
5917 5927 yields 21.8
